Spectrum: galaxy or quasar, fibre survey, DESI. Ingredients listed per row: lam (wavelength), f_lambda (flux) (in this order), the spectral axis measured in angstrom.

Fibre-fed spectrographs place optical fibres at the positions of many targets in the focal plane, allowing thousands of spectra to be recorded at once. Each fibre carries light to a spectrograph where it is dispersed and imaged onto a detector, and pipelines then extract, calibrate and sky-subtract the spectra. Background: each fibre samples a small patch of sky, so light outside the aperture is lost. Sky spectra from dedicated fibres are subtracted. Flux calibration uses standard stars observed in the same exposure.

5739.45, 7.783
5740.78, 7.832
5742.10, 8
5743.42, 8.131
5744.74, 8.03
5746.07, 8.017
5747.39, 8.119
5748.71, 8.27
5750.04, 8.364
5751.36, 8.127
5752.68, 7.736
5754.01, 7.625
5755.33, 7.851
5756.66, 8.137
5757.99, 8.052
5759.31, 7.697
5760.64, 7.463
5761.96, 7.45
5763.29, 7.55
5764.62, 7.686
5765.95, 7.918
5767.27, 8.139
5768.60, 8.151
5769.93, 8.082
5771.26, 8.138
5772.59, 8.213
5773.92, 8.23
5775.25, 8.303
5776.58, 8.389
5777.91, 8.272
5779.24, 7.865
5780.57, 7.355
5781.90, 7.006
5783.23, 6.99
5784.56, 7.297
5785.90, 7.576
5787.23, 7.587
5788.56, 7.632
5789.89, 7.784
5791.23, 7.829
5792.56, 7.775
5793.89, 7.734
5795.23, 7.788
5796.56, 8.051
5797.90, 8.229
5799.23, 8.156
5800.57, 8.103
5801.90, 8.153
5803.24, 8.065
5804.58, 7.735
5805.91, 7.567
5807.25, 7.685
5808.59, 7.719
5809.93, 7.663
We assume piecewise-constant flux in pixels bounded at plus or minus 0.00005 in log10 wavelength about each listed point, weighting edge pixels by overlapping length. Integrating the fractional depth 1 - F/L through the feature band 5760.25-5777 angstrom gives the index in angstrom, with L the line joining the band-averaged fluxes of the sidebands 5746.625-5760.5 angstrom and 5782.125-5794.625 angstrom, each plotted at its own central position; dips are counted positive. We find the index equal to -0.4 angstrom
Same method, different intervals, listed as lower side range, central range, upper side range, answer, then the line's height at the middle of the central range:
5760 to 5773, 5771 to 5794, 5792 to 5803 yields 0.49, 7.94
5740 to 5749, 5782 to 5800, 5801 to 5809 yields 0.40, 7.88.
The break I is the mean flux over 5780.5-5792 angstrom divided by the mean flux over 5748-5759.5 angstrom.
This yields 0.93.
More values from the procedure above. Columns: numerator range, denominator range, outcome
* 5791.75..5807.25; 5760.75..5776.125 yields 0.99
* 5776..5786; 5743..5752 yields 0.93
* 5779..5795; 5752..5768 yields 0.97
